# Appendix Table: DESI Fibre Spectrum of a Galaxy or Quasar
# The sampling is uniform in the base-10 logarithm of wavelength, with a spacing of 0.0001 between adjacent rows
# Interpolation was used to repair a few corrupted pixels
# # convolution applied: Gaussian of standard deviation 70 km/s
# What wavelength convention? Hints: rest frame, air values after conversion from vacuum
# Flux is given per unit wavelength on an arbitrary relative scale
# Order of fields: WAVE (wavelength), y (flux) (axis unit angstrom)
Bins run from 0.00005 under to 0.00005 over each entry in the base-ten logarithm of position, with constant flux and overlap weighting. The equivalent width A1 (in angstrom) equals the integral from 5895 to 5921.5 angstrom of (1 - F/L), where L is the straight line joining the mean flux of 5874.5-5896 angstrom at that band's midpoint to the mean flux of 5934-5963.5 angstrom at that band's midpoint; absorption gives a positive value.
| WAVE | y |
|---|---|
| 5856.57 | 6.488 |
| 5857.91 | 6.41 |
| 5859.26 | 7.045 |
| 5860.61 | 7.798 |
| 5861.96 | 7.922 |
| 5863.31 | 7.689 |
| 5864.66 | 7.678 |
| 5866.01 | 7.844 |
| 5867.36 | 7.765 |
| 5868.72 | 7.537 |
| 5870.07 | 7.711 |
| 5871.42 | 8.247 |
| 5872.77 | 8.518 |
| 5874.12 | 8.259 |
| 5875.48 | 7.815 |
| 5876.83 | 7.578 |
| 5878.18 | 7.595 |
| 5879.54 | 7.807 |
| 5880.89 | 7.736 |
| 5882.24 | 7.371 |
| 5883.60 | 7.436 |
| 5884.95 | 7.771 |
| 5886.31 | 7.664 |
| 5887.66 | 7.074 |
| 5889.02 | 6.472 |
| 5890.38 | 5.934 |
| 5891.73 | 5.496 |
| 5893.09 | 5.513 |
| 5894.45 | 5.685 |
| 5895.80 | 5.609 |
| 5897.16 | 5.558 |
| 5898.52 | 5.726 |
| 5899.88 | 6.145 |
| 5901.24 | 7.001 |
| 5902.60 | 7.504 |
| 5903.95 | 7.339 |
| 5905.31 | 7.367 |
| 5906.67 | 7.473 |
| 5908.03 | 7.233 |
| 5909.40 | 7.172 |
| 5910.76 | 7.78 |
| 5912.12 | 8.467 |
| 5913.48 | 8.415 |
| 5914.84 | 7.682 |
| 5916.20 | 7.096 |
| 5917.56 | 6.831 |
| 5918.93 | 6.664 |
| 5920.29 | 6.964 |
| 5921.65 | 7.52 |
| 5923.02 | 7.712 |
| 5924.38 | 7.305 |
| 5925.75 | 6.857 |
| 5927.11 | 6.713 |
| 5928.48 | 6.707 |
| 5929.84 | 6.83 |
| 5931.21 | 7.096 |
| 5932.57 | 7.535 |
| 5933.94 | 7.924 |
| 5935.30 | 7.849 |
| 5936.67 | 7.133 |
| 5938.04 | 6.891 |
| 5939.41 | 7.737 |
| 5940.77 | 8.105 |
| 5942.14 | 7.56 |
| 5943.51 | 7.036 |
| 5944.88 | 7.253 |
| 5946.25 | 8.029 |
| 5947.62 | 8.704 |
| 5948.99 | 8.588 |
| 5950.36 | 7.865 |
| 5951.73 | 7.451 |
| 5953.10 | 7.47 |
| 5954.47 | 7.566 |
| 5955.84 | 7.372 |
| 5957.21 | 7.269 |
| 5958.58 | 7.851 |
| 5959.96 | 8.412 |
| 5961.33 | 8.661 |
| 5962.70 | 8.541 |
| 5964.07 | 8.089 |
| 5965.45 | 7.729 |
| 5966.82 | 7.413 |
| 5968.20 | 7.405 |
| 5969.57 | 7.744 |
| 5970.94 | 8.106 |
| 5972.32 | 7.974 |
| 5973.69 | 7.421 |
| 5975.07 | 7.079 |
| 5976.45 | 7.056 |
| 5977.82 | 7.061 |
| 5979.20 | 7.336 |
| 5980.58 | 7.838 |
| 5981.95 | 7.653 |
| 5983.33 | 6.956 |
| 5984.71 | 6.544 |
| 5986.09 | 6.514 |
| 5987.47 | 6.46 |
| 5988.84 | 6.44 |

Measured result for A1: 0.7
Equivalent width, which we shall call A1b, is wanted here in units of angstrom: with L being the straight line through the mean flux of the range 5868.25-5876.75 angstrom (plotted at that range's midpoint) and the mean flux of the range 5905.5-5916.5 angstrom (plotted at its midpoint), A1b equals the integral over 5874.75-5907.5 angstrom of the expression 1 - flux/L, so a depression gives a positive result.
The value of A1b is 4.1 angstrom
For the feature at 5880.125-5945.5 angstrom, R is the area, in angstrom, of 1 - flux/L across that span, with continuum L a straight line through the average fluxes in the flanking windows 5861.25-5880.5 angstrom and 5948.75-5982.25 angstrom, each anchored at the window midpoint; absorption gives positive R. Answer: 5.9 angstrom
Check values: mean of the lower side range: 7.85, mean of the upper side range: 7.71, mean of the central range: 7.08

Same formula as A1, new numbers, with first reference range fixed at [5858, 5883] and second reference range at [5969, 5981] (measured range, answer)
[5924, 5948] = 0.6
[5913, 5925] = 0.5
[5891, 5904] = 2.7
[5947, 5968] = -1.0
